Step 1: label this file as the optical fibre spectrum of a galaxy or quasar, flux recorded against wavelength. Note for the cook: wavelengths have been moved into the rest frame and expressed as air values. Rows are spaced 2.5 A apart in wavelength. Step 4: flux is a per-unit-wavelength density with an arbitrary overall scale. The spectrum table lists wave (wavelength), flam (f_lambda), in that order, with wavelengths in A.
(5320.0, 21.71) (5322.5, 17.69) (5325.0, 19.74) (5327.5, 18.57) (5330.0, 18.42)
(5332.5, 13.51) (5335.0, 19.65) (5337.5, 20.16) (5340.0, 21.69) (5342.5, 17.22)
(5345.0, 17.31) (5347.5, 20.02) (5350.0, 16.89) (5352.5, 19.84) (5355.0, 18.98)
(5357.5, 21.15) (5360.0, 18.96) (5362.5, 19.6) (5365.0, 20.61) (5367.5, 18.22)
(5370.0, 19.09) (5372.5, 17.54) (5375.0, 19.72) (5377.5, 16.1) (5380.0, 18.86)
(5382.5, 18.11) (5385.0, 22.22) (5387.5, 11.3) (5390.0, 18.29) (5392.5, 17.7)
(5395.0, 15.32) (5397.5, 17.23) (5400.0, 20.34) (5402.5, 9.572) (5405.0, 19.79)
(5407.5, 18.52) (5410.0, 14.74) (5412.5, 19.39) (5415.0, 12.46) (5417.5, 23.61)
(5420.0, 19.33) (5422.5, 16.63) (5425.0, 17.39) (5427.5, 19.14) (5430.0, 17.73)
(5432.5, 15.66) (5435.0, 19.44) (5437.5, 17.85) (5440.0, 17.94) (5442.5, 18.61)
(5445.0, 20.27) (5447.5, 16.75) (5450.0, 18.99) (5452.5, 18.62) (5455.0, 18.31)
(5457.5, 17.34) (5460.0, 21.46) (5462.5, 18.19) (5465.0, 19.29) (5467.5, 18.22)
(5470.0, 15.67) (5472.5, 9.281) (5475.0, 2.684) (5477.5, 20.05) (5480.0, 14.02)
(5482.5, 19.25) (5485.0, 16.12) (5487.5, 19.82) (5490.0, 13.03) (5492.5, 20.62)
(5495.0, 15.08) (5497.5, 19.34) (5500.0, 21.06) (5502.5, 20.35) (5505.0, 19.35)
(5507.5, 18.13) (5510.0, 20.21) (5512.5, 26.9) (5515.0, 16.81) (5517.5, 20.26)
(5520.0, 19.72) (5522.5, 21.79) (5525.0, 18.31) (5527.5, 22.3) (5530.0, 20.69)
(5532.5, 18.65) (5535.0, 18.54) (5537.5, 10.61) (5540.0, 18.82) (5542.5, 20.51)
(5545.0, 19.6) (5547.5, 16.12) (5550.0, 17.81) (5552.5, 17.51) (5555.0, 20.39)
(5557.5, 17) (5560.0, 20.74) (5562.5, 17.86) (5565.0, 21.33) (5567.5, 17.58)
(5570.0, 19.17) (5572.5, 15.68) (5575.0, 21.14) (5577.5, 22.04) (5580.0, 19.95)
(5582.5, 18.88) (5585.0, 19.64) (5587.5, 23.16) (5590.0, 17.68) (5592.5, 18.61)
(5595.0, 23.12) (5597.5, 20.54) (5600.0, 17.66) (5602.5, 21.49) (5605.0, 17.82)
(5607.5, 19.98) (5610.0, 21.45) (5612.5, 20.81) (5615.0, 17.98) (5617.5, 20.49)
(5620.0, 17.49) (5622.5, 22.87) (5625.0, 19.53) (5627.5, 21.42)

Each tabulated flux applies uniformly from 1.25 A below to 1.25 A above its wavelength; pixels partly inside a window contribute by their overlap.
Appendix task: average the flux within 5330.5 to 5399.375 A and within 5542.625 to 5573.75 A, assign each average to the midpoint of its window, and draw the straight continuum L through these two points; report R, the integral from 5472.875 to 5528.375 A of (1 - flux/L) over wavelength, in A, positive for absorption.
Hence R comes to 0.59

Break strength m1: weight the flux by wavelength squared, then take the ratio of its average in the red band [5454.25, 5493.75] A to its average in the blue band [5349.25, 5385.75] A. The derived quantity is 0.90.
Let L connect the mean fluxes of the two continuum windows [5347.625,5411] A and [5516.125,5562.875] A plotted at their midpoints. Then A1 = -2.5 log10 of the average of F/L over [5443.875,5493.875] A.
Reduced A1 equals 0.096 mag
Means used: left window 18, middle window 16.9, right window 18.8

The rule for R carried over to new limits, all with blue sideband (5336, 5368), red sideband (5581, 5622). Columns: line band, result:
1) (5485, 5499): 1.5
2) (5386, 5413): 4.0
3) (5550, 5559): 0.7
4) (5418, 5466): 2.6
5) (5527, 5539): 1.1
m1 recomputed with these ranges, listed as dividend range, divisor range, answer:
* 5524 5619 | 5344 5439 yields 1.14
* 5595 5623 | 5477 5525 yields 1.09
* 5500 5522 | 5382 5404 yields 1.27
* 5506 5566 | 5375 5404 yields 1.19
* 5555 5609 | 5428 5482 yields 1.21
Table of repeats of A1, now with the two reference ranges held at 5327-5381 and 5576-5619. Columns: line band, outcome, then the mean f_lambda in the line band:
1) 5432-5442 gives 0.07 mag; 17.9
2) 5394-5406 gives 0.16 mag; 16.4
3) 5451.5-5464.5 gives 0.03 mag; 18.8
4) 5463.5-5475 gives 0.33 mag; 14.3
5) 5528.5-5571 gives 0.08 mag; 18.4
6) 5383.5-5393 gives 0.09 mag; 17.4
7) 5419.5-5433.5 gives 0.09 mag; 17.6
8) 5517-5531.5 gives -0.04 mag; 20.5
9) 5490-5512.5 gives 0.01 mag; 19.3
